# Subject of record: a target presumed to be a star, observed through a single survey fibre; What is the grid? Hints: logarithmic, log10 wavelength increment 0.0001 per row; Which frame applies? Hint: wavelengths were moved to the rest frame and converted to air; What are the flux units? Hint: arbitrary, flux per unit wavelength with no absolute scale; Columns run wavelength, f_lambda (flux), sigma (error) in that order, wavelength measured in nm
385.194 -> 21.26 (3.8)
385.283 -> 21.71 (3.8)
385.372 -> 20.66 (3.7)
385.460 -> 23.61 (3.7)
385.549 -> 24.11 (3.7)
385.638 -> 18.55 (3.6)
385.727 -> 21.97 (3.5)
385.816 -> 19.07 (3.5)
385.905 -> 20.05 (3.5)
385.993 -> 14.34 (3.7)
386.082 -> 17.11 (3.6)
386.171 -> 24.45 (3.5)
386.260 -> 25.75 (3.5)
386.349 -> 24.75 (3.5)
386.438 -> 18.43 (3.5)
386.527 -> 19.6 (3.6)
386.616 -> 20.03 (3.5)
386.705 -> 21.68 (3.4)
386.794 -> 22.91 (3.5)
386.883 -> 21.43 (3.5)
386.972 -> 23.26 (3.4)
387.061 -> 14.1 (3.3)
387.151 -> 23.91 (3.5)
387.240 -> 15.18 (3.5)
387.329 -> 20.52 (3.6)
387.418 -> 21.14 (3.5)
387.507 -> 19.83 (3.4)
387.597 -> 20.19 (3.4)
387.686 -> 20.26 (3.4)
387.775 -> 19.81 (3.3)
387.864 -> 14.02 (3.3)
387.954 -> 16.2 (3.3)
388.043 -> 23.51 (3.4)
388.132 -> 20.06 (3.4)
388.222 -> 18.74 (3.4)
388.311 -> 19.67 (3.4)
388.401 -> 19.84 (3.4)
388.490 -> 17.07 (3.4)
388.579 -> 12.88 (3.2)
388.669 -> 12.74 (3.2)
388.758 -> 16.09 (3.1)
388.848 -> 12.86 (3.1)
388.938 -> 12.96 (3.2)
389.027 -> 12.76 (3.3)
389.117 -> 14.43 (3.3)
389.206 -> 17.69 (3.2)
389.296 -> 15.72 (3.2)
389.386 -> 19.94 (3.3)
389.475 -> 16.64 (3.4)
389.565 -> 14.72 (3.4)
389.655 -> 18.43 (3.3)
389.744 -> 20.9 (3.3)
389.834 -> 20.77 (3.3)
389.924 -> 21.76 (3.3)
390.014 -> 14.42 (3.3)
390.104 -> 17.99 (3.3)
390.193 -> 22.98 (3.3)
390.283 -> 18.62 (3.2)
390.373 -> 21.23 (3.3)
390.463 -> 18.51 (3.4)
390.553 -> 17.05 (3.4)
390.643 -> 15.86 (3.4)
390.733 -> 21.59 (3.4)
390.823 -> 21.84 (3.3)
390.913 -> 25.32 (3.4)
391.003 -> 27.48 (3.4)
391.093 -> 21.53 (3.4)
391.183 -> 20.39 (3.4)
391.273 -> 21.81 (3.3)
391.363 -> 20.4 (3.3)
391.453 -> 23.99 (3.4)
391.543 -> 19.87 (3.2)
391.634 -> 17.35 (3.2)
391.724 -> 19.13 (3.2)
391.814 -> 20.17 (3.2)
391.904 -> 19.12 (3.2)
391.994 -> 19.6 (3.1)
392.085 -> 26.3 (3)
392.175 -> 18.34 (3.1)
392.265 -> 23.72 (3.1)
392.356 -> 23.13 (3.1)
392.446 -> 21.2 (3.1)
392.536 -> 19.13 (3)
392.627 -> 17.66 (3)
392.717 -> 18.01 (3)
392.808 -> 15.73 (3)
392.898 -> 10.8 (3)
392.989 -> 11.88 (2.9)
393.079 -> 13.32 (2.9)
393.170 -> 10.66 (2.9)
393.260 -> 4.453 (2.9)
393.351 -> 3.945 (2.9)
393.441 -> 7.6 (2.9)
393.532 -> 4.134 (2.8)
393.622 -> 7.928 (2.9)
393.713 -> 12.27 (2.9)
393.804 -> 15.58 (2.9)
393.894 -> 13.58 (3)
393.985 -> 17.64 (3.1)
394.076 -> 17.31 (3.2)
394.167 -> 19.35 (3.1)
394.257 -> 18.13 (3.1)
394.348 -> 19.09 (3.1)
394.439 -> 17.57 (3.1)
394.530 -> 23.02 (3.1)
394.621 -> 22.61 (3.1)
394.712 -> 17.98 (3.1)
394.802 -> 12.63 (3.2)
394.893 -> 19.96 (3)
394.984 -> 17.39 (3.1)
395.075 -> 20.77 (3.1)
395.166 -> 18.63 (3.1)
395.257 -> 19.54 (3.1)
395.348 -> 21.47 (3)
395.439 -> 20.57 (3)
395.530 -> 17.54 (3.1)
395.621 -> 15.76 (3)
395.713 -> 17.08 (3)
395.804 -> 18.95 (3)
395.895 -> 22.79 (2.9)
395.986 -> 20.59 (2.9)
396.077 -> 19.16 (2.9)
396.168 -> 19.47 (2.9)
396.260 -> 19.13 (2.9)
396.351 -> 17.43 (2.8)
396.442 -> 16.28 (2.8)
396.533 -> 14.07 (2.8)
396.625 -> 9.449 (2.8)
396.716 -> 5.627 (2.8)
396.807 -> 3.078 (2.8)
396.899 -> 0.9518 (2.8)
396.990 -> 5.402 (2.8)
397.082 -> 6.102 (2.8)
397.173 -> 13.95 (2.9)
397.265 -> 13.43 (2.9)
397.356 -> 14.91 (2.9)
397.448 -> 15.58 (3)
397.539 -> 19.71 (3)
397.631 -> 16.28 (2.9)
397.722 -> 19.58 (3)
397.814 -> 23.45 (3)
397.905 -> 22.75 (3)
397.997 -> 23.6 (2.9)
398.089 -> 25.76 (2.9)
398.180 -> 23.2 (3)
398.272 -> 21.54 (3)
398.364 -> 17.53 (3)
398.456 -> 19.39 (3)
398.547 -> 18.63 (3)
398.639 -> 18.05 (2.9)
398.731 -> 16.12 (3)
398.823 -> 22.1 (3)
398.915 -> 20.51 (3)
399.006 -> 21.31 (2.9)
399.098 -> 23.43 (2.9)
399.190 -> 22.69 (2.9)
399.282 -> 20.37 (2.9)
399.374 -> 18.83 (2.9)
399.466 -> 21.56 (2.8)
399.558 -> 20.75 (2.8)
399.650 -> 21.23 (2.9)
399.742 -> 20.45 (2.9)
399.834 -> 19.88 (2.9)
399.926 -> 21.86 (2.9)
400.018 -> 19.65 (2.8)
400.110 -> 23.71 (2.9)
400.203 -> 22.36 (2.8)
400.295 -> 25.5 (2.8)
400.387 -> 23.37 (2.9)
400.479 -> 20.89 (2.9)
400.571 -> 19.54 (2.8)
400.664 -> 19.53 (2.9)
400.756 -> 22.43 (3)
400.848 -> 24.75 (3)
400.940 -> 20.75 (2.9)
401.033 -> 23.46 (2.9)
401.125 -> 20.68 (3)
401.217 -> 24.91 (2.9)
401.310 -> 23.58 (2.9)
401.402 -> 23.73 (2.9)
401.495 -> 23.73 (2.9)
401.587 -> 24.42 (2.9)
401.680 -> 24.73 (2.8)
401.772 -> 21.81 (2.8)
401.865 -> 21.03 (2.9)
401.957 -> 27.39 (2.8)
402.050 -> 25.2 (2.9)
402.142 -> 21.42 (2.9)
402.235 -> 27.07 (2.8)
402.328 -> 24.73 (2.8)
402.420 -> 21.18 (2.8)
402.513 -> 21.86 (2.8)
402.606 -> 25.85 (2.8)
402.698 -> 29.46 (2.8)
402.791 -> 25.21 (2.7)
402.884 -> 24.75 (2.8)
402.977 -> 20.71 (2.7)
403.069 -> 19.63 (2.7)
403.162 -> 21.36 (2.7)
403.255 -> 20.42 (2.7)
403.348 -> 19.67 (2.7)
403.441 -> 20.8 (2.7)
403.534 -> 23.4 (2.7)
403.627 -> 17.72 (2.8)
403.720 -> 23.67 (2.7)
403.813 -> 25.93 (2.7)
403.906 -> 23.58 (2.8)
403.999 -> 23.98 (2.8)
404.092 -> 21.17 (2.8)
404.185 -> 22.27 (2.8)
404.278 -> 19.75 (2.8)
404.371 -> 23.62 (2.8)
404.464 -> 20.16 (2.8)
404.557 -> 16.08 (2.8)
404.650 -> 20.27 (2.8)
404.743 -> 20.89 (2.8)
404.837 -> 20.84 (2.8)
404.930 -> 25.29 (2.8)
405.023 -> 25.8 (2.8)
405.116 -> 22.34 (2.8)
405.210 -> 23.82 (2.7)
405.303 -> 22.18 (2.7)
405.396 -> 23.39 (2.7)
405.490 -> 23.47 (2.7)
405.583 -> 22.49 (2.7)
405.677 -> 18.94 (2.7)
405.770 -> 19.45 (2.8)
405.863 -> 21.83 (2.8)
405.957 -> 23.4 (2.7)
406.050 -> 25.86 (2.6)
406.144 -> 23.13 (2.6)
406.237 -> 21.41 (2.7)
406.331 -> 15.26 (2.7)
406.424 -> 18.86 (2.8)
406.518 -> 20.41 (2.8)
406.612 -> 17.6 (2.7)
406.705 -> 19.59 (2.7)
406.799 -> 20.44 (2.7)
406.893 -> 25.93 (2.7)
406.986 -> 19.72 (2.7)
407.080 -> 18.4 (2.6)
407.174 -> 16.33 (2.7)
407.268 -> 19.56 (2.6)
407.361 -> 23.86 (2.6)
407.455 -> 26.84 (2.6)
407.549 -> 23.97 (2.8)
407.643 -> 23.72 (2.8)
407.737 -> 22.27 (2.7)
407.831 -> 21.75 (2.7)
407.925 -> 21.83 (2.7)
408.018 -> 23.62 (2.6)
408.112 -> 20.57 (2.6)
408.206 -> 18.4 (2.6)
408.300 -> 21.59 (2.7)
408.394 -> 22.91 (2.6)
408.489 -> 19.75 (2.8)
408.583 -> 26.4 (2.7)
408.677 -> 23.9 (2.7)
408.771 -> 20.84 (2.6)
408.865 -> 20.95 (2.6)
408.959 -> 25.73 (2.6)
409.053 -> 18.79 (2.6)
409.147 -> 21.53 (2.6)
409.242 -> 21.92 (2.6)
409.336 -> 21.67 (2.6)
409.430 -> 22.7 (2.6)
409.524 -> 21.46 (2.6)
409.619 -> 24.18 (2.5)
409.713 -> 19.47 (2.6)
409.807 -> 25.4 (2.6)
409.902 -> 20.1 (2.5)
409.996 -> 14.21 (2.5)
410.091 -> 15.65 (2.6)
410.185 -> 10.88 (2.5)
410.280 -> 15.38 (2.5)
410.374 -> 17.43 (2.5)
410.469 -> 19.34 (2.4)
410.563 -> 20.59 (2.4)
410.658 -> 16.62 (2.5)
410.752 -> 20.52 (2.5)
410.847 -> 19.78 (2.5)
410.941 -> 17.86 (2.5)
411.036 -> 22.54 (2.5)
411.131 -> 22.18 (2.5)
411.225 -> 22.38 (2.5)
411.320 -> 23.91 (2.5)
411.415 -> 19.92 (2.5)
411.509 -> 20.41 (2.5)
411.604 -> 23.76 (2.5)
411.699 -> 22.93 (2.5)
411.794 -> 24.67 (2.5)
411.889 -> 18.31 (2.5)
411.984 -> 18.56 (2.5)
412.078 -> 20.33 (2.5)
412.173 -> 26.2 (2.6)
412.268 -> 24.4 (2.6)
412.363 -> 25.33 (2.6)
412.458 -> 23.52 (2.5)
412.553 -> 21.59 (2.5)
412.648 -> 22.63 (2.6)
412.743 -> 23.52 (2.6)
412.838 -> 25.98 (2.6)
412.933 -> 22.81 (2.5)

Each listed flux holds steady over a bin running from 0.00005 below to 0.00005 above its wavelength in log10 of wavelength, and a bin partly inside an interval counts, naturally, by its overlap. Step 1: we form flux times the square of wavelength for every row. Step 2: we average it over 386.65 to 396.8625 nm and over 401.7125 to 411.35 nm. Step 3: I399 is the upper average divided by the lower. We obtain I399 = 1.31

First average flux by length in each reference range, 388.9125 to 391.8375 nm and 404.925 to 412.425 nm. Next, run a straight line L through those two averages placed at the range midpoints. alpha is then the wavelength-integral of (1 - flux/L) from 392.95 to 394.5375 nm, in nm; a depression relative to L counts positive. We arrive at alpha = 0.54 nm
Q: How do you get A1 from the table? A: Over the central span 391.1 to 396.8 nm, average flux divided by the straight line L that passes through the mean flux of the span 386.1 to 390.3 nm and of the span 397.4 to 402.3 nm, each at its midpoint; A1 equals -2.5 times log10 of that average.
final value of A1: 0.19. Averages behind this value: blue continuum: 18.7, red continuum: 21.7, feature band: 17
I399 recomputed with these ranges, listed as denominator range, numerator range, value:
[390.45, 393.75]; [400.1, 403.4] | 1.40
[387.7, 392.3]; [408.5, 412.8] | 1.24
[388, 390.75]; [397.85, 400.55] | 1.27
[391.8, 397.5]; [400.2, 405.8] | 1.51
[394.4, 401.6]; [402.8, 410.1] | 1.18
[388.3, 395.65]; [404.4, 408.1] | 1.32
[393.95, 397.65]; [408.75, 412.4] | 1.37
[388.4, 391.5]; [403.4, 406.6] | 1.26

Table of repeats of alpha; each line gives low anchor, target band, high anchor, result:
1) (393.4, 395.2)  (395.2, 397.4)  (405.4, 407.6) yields 0.287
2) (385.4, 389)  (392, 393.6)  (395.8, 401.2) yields 0.362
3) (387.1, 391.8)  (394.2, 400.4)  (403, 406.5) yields 0.586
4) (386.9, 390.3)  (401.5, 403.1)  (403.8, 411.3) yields -0.289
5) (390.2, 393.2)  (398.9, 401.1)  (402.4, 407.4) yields -0.077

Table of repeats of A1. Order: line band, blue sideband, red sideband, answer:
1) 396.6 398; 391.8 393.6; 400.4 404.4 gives 0.402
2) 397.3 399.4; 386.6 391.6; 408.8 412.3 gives -0.028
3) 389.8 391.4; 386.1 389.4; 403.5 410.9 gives -0.079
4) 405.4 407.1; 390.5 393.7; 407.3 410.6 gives -0.025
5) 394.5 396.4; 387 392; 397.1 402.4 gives 0.062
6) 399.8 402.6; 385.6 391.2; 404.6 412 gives -0.124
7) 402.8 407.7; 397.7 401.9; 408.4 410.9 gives -0.038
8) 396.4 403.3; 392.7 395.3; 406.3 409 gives -0.135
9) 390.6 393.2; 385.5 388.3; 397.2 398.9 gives 0.018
